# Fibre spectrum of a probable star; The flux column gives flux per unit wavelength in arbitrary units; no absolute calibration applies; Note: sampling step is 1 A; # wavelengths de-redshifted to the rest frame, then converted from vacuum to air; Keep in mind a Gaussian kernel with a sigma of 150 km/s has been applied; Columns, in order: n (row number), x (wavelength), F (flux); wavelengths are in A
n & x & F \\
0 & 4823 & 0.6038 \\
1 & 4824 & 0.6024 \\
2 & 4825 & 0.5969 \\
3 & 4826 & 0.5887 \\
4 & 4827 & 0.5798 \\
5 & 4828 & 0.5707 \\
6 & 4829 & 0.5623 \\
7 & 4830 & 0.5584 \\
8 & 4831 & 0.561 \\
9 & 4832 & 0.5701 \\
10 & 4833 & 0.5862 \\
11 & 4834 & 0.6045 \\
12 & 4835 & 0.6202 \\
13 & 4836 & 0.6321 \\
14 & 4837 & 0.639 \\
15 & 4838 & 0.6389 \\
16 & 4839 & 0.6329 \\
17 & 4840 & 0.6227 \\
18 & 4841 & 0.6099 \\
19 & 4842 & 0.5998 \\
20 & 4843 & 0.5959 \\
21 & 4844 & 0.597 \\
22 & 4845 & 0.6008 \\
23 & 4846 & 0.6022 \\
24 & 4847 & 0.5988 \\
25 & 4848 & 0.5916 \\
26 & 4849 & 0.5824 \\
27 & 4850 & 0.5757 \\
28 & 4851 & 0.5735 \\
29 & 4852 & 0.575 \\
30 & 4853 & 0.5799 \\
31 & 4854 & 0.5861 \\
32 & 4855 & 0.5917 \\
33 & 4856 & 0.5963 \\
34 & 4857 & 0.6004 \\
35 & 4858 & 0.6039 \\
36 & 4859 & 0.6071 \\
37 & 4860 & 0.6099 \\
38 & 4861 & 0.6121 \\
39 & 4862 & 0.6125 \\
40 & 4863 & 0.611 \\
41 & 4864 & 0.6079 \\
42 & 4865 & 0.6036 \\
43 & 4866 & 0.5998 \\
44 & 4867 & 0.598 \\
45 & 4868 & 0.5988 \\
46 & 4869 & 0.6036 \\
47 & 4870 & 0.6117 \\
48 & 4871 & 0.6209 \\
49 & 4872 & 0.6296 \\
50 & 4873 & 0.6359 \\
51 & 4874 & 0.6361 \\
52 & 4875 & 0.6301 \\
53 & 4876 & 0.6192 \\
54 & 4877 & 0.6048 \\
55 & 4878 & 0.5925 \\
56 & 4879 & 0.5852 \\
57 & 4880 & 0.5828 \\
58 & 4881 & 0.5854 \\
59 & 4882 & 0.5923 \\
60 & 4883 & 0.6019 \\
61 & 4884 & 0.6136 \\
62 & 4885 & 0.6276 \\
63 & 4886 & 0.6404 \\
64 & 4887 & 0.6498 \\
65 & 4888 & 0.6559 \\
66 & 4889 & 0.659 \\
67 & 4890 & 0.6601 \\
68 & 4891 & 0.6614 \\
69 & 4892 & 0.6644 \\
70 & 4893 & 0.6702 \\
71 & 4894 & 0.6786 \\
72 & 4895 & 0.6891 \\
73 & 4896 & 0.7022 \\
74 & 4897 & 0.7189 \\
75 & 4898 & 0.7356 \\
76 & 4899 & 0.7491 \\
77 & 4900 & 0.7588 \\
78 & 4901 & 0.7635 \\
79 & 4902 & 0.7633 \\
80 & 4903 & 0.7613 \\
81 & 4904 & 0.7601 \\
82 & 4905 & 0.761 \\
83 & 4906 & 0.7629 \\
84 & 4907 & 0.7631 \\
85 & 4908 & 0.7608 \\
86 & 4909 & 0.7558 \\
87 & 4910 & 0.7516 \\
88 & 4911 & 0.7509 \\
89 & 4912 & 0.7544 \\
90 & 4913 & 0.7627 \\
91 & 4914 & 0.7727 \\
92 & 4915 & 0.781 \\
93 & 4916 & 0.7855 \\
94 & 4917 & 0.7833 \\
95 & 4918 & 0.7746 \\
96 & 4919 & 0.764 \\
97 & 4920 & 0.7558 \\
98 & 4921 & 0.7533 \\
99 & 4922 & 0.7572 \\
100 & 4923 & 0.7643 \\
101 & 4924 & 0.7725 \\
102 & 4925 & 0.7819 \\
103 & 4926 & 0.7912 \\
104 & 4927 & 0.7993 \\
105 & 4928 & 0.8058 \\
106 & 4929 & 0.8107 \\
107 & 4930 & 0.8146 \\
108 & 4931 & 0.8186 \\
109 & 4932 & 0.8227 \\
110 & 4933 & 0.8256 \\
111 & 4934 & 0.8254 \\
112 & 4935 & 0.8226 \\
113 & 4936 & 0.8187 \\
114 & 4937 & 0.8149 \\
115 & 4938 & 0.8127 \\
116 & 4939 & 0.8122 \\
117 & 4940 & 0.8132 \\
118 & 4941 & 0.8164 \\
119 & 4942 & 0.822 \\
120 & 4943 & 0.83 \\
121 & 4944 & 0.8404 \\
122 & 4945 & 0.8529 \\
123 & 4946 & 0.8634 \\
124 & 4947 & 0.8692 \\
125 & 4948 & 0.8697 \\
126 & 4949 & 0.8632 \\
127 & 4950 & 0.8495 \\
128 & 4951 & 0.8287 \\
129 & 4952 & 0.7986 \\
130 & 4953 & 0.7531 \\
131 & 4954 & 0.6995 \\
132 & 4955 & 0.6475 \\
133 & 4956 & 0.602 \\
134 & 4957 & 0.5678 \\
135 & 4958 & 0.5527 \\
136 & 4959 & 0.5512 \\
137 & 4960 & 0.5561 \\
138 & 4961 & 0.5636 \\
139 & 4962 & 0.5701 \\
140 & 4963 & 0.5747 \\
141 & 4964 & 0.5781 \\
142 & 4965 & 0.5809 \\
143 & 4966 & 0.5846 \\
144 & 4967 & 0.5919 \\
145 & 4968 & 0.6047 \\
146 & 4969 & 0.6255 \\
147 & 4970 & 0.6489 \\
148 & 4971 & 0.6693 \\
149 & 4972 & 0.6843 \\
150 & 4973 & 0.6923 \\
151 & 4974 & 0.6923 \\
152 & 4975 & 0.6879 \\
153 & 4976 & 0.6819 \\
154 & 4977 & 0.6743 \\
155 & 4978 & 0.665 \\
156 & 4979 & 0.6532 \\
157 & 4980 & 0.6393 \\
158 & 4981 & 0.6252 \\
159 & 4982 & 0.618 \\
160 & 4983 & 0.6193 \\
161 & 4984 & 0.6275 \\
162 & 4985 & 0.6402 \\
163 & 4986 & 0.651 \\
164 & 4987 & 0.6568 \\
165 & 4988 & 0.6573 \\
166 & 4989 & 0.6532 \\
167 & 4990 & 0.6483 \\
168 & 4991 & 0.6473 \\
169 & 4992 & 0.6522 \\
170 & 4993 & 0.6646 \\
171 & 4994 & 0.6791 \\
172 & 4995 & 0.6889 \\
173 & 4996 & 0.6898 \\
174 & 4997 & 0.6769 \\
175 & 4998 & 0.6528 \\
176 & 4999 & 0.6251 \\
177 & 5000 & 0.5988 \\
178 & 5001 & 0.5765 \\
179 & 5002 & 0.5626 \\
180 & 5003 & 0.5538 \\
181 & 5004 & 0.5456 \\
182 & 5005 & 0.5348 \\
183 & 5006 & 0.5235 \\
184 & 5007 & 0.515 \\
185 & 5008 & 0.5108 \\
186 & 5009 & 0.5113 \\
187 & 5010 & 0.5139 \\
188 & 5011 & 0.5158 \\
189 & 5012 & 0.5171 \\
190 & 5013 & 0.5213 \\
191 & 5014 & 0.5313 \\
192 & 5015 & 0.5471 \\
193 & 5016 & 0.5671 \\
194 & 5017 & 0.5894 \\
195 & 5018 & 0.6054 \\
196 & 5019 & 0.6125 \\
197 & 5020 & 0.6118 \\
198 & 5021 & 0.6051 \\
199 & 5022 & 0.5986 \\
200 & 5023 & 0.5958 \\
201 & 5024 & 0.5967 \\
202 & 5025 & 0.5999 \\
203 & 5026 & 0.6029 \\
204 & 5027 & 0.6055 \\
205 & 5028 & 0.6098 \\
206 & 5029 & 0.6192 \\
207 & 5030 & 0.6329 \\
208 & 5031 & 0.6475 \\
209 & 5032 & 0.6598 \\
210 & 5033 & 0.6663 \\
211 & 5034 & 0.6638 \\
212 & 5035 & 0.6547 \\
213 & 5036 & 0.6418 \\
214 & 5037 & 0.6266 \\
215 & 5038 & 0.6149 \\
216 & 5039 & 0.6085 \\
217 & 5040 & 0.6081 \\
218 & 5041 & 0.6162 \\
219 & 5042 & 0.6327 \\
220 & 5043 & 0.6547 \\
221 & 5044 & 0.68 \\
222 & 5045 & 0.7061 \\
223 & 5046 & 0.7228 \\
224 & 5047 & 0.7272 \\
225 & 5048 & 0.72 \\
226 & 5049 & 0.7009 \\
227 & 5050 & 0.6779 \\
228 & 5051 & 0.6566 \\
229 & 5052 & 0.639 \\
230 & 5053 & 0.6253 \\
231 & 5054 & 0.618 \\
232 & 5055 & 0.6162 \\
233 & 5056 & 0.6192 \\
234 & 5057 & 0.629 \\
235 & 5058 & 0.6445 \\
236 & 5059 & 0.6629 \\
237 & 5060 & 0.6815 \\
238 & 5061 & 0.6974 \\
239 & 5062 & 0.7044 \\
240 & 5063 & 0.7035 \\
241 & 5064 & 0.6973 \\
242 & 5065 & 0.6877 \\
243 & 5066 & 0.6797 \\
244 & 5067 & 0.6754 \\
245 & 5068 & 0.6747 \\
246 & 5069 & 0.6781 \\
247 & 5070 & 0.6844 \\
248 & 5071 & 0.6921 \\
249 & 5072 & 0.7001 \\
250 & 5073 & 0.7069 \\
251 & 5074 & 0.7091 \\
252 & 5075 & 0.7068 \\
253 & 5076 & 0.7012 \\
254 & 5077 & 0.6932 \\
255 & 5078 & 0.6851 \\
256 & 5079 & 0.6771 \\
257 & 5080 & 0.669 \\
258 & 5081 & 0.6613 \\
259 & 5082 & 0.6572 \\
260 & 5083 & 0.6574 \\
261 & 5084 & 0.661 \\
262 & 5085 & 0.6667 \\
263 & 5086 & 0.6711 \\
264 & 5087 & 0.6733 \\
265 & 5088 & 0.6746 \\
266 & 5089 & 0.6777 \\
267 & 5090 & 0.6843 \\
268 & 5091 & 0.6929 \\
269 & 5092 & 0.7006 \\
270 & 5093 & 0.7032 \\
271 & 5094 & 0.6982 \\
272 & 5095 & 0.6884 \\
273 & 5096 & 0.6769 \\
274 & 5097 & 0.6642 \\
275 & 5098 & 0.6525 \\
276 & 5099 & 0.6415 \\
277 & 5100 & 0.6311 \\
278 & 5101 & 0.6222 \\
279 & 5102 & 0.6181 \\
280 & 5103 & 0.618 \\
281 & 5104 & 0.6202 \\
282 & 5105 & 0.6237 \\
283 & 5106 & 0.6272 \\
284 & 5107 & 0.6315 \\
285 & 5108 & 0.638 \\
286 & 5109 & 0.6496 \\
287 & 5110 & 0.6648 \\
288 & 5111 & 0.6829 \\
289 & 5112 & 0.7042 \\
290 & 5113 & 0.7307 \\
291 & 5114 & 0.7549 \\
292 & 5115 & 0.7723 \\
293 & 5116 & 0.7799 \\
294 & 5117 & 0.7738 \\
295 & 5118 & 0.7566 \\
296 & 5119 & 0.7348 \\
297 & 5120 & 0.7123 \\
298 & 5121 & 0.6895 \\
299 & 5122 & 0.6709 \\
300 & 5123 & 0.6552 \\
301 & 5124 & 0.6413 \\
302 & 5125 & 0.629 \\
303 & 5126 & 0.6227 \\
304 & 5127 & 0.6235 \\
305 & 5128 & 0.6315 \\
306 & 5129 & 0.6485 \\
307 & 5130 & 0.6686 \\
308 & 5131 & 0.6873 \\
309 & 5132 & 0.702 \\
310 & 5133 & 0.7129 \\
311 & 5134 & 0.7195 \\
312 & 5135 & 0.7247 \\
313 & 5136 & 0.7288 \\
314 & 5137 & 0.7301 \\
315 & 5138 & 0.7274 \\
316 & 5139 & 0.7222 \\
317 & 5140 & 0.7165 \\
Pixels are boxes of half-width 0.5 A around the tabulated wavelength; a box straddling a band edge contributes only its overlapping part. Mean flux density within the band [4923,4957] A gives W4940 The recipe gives 0.801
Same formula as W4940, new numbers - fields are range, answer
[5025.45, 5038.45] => 0.634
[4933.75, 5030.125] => 0.653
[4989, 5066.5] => 0.624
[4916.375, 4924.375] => 0.766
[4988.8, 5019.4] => 0.587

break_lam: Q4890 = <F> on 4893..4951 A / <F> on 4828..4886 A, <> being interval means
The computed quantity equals 1.31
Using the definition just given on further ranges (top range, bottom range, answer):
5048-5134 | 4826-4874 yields 1.12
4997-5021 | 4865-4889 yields 0.91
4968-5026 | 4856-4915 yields 0.92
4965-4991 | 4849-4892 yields 1.06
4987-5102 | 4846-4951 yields 0.91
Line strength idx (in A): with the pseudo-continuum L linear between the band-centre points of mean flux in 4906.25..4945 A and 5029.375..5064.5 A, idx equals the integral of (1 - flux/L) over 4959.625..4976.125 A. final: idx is 2.7 A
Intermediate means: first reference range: 0.792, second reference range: 0.659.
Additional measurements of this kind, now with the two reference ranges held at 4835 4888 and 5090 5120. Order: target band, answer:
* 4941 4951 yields -3.4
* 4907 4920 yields -3.0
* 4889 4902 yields -1.8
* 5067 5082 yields -0.3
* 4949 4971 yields -0.1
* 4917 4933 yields -4.1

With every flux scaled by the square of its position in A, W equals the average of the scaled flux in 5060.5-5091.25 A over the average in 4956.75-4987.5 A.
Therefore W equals 1.14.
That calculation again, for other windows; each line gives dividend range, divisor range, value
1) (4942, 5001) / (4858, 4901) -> 1.10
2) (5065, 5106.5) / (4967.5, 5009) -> 1.11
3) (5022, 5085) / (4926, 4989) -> 0.96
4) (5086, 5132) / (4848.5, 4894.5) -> 1.21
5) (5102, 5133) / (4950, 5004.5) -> 1.12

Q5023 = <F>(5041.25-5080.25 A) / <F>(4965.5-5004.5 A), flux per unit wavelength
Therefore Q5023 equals 1.1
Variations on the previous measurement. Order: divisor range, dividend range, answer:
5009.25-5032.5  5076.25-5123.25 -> 1.16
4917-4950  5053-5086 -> 0.83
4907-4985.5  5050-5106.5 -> 0.92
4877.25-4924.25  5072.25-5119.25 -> 0.96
